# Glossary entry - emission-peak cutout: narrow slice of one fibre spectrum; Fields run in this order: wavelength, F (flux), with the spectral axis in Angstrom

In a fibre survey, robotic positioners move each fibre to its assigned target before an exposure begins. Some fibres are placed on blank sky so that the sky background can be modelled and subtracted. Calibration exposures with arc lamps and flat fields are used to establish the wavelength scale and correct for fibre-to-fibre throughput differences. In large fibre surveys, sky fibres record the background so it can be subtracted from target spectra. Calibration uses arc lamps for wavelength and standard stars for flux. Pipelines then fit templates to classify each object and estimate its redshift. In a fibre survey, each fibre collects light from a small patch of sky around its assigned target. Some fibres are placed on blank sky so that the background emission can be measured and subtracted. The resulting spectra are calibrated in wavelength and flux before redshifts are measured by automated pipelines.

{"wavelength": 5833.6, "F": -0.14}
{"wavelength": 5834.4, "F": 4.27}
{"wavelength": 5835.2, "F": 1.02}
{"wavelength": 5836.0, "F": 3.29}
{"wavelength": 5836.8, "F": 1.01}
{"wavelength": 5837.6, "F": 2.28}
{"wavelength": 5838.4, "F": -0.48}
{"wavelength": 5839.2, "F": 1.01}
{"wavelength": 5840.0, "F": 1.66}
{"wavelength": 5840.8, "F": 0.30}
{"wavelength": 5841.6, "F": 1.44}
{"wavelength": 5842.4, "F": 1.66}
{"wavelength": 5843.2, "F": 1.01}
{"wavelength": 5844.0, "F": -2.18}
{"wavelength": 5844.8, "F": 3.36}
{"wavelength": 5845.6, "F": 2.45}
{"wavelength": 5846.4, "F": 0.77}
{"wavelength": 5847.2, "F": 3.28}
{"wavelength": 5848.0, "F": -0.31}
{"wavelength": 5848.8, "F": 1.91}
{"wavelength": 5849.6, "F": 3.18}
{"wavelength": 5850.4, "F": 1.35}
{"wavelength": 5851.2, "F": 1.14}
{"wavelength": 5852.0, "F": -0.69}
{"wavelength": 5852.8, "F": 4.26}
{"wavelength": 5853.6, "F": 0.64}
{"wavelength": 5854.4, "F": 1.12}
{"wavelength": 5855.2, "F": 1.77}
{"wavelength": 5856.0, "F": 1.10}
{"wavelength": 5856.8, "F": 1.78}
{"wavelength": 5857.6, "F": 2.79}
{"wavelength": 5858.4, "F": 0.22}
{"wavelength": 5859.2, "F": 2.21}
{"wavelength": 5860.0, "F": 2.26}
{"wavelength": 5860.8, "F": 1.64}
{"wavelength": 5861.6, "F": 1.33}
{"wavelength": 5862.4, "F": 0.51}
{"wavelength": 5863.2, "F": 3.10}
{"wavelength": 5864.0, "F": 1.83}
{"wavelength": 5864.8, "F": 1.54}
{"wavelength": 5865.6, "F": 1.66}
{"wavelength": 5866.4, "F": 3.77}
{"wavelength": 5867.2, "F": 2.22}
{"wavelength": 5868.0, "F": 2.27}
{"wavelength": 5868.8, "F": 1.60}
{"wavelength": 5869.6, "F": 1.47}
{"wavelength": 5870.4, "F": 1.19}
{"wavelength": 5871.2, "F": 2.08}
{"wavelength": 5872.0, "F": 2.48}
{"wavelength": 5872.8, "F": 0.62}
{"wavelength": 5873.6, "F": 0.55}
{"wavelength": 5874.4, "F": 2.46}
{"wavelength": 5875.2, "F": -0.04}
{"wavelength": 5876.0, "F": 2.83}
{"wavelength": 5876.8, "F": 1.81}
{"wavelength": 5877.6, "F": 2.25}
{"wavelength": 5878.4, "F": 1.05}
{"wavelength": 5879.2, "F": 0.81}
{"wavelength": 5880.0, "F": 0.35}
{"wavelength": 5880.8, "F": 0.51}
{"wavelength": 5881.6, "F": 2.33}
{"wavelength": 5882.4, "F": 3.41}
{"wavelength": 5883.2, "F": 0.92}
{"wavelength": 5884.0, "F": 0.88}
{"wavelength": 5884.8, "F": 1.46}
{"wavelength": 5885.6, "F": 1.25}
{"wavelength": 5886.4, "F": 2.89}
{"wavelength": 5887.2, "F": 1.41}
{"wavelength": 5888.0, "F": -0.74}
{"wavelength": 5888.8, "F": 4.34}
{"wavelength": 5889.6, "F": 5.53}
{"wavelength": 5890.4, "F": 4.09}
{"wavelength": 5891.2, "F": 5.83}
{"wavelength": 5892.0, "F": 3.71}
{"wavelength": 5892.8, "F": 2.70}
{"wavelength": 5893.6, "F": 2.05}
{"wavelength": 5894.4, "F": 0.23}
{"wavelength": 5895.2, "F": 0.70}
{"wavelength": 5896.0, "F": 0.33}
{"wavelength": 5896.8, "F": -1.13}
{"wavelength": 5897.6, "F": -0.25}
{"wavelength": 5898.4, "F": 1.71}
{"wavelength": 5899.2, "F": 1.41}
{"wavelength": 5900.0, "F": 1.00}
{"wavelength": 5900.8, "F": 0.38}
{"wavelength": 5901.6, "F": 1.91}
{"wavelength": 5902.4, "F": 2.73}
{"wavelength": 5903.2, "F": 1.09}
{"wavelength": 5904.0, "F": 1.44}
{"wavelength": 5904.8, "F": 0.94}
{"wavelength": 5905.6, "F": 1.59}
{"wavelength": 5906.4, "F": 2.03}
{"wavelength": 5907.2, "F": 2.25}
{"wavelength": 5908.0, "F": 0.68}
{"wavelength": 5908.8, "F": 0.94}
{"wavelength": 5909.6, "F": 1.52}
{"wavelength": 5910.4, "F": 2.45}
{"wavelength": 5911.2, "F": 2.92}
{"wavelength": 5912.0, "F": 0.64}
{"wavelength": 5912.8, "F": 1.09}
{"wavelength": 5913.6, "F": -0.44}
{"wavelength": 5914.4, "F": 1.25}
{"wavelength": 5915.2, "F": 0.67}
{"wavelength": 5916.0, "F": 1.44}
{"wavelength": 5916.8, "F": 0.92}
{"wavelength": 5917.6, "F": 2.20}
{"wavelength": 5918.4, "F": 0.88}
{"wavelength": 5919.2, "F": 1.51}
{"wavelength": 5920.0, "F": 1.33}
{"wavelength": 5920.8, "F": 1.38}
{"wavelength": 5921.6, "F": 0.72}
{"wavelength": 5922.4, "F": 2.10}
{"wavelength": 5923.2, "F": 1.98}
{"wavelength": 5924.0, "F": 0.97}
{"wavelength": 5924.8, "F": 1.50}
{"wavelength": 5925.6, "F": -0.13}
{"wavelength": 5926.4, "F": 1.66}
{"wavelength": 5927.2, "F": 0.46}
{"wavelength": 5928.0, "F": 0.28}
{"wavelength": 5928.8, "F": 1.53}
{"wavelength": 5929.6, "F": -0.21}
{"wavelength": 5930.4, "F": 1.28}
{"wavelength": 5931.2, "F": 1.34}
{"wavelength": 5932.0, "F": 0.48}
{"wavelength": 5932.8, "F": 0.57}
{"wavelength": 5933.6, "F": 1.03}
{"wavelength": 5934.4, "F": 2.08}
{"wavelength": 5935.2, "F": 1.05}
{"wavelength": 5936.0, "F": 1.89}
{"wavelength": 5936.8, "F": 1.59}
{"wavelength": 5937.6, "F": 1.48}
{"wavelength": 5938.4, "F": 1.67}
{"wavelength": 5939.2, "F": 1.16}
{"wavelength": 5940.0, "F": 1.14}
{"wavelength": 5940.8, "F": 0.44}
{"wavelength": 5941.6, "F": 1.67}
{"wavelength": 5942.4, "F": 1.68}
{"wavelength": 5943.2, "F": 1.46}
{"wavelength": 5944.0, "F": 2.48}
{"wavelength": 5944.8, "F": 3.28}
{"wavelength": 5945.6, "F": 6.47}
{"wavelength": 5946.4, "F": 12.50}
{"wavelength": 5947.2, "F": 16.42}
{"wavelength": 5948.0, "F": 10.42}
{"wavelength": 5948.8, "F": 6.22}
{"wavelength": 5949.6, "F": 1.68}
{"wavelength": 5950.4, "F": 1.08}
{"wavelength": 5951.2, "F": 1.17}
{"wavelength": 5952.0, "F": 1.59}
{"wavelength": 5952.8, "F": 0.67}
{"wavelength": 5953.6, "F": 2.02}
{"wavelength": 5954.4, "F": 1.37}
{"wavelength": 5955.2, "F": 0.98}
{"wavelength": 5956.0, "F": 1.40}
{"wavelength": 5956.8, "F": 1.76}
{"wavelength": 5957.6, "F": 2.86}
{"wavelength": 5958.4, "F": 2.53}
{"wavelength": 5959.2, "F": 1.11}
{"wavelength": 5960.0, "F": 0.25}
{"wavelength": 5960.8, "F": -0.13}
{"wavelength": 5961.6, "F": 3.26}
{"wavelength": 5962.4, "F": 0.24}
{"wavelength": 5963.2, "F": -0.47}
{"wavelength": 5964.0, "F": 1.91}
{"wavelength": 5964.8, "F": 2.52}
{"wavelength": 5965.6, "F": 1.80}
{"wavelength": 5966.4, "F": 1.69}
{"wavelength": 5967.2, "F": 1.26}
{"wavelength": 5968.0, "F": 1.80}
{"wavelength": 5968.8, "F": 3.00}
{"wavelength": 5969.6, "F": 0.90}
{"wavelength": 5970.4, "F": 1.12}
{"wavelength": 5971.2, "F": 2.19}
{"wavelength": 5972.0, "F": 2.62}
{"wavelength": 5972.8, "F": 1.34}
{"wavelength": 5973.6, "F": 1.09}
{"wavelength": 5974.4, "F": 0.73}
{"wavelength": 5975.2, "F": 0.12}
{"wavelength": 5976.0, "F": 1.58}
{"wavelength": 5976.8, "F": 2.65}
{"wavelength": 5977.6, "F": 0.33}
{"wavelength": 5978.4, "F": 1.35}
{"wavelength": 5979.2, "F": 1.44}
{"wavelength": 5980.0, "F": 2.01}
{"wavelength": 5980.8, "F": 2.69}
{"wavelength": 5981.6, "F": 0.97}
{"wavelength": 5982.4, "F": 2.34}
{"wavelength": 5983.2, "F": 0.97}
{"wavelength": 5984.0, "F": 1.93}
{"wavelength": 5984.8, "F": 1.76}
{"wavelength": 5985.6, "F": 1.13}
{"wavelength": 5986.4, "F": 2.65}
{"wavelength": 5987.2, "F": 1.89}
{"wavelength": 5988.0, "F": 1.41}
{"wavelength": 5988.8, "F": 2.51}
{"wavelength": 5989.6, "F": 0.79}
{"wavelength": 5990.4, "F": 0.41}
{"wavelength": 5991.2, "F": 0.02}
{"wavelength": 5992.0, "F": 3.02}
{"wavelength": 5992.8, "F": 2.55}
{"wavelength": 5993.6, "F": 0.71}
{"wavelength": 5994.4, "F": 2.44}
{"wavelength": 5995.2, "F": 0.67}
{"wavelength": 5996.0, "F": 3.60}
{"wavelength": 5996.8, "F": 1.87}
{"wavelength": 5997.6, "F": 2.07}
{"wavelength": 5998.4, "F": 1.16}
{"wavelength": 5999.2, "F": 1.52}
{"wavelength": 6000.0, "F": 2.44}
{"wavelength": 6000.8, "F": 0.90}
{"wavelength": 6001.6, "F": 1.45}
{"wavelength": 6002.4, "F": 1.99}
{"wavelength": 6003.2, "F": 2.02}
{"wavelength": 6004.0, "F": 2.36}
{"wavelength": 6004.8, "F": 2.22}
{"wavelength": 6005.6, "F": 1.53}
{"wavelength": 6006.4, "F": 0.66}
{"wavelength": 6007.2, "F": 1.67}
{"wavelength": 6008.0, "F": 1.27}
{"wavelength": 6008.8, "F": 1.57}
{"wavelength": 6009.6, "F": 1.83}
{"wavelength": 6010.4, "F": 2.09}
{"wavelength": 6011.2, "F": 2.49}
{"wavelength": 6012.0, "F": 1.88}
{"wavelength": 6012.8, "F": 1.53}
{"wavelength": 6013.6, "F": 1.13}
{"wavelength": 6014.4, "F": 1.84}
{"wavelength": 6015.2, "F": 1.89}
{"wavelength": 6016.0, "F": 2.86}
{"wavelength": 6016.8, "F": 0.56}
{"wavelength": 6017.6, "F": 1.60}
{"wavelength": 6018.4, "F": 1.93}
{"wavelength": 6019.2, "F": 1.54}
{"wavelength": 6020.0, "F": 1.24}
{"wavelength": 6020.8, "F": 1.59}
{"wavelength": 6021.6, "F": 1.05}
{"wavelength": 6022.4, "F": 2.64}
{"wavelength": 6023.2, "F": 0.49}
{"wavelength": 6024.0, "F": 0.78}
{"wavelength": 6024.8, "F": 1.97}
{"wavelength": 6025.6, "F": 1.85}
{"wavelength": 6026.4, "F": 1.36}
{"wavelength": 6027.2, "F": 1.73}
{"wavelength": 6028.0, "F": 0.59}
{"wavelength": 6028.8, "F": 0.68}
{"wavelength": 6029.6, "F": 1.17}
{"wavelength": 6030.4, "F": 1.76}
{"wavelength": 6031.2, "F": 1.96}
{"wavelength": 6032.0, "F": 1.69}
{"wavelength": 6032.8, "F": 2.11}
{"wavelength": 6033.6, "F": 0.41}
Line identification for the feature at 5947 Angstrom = [O III]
